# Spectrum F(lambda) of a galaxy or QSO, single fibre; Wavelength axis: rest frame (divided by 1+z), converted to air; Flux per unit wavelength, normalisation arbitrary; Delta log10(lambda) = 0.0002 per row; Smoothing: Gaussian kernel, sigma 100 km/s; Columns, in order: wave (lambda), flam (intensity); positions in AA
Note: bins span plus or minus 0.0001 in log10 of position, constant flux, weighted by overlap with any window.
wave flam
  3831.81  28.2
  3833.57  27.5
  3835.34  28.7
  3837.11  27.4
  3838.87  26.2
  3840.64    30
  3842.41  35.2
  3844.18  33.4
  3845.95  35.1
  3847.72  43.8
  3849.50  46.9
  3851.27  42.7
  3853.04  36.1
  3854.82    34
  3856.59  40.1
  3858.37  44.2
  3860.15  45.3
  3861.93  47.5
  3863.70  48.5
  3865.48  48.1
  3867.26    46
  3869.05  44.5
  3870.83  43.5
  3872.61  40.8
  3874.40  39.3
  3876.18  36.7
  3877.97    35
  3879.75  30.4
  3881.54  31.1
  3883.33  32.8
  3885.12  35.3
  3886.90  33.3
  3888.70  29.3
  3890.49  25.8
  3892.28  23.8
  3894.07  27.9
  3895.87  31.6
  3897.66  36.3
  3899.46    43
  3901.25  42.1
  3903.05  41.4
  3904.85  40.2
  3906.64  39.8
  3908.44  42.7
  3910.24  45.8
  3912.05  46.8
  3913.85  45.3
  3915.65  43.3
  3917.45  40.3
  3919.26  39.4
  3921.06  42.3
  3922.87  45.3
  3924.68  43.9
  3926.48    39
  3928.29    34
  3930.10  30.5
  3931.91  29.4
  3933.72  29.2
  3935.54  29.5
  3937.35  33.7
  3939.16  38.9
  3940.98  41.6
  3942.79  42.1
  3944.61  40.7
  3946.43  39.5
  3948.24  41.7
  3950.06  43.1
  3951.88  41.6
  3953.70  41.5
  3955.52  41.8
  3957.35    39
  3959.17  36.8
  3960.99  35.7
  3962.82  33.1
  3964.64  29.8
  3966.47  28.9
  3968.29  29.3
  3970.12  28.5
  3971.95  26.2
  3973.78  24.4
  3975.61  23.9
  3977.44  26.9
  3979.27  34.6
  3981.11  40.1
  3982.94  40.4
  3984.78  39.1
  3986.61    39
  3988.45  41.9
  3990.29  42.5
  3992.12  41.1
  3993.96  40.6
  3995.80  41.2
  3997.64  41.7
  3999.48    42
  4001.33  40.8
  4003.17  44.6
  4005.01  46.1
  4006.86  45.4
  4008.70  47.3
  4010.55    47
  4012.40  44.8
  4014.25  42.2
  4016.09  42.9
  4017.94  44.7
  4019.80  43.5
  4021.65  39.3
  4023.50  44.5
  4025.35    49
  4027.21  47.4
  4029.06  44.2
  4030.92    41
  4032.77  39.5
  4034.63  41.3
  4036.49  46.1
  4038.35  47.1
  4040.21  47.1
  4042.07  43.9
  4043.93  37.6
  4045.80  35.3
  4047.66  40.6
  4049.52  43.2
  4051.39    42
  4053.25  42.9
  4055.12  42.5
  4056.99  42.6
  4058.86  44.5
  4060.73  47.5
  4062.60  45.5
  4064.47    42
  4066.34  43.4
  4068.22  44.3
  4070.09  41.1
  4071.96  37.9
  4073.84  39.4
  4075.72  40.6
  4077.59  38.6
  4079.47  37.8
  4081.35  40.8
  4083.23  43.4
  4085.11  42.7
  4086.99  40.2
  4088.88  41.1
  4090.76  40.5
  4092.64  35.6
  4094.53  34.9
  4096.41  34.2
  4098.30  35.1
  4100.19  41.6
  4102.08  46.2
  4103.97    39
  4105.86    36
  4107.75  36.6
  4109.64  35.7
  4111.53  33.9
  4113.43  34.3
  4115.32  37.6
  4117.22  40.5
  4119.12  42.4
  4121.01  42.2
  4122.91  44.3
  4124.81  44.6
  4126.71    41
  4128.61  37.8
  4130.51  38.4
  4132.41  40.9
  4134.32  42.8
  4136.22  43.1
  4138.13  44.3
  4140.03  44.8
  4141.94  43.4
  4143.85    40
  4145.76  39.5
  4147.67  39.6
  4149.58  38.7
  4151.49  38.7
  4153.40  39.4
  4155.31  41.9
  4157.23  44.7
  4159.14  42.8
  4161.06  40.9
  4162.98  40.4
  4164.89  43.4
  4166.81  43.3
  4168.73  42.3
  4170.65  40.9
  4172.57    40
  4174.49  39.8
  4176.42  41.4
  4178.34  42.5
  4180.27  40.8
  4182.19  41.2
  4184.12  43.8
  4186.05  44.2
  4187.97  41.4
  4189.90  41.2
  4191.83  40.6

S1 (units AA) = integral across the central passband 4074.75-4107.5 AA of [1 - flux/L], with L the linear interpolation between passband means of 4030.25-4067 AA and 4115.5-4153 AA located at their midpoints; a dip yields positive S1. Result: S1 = 2.2 AA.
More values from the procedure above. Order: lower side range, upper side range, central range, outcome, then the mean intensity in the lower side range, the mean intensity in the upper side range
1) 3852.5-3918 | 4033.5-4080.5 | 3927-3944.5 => 2.3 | 38.9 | 42.2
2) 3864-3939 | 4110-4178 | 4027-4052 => -1.9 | 37.6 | 40.9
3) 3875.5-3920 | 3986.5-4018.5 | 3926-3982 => 7.7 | 36.8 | 43.2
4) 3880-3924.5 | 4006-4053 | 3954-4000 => 6.2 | 37.7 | 43.5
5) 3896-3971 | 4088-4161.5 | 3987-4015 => -3.1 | 38.4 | 40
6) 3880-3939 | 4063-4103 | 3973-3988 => 1.7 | 36.7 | 40.1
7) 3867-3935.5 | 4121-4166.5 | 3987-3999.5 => -0.8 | 37.4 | 41.6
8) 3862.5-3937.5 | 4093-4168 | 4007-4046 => -4.6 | 37.9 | 40.2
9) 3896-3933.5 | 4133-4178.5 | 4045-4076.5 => -0.8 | 40.2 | 41.6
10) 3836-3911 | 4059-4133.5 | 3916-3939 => 1.0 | 37.6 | 40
